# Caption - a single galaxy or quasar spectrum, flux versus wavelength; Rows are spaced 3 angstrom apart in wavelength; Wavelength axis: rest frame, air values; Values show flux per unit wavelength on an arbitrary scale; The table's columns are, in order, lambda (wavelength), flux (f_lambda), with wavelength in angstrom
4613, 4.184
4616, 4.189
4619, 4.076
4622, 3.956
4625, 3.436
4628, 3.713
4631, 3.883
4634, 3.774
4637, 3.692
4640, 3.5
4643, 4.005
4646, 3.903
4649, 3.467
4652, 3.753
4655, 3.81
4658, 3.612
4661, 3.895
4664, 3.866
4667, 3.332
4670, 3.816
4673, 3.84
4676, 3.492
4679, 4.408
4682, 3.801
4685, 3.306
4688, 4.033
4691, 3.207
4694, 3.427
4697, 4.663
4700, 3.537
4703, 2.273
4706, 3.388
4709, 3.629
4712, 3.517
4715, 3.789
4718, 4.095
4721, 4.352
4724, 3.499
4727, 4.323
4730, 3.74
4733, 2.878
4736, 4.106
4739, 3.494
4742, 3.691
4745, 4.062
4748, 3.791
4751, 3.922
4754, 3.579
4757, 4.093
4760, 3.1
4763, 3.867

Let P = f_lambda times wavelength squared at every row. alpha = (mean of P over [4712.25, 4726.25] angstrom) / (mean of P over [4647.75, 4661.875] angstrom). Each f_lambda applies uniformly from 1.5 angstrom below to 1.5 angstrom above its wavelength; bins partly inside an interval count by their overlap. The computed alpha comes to 1.1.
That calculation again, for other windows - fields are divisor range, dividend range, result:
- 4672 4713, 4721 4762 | 1.06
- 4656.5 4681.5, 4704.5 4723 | 1.02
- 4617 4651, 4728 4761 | 1.03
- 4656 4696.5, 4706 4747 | 1.03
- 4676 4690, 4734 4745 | 1.01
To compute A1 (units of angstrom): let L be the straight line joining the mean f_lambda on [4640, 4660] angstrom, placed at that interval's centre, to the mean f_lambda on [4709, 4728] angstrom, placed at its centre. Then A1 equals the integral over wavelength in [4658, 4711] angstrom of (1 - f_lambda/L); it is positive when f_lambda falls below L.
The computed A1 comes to 2.5 angstrom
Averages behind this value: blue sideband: 3.74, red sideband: 3.9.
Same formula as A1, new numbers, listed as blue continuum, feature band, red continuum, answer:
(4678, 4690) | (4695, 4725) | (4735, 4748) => 1.23 angstrom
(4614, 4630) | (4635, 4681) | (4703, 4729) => 0.79 angstrom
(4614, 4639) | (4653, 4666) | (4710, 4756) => 0.16 angstrom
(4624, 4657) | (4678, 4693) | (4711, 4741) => 0.14 angstrom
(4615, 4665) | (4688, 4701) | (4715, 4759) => 0.19 angstrom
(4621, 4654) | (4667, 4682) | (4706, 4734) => -0.33 angstrom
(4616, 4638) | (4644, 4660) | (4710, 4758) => 0.38 angstrom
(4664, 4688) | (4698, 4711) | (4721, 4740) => 1.61 angstrom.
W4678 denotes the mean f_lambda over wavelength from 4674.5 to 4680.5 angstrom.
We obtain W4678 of 3.95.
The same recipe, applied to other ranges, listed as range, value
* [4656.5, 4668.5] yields 3.68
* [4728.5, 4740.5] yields 3.55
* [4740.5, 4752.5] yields 3.87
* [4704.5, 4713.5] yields 3.51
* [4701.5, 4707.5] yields 2.83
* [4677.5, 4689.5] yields 3.89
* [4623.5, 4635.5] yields 3.7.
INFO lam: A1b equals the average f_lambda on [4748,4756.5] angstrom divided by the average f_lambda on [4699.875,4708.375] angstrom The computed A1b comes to 1.2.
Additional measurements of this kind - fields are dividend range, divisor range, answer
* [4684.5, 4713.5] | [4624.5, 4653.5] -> 0.94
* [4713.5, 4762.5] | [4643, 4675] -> 1.01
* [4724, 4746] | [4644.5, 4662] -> 1.00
